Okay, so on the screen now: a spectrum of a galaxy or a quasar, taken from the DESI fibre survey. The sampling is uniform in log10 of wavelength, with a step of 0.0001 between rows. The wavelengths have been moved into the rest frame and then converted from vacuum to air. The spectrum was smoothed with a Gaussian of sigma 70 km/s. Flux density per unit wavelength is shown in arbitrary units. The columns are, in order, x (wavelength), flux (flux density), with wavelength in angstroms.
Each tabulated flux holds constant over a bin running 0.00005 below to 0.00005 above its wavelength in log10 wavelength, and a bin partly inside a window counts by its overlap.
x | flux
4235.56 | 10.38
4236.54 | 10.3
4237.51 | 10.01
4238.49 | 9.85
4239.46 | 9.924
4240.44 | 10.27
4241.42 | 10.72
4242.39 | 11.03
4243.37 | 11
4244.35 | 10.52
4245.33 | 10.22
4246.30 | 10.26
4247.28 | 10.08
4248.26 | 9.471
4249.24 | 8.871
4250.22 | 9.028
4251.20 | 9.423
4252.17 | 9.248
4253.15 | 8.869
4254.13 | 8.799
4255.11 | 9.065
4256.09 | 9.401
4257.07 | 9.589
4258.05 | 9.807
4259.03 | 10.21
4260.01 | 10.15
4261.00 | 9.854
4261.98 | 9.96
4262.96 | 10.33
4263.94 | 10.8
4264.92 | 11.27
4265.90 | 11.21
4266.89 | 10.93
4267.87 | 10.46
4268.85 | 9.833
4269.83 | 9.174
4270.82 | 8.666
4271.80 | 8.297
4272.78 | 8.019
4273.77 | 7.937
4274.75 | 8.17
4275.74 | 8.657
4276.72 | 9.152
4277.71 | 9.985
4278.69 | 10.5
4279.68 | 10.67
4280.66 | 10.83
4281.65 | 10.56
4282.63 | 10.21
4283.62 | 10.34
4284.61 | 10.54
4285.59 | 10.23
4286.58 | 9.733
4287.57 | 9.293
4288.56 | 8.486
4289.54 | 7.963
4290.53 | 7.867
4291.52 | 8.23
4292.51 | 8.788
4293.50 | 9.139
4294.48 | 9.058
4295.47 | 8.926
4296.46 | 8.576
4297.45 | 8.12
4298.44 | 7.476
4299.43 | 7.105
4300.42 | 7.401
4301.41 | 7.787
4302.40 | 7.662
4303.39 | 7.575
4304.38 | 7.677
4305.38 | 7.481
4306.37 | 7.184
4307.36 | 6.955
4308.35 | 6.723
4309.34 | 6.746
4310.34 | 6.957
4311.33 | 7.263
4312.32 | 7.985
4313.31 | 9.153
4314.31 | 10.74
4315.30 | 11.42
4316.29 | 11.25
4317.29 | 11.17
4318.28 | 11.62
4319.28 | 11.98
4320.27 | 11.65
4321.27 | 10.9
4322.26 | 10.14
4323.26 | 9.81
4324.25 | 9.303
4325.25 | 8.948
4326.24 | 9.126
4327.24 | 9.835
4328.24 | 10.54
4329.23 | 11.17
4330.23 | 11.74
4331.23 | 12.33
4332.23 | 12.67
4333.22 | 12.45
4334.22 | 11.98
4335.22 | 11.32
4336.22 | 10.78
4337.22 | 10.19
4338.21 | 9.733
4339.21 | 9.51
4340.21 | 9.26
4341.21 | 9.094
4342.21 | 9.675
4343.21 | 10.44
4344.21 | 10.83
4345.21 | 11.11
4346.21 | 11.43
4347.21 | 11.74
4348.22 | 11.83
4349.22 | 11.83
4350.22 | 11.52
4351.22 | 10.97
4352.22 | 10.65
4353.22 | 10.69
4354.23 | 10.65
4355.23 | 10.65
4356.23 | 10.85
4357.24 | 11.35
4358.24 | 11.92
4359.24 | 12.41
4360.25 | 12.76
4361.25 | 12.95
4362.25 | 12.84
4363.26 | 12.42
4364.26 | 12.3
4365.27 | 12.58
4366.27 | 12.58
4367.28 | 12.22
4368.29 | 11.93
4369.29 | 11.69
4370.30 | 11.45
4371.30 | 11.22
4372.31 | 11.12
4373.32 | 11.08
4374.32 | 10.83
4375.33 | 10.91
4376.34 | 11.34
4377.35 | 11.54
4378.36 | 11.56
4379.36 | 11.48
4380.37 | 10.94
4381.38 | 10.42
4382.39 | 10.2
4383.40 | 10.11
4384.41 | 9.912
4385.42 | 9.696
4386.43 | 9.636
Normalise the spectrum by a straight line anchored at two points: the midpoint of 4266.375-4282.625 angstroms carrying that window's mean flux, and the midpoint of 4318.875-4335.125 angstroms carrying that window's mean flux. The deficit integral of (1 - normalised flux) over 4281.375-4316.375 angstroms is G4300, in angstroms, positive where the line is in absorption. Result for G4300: 5.6 angstroms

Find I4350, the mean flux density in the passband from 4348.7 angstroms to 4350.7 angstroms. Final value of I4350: 11.7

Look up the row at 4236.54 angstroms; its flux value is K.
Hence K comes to 10.3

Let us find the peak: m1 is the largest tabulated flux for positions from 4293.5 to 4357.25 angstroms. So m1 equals 12.67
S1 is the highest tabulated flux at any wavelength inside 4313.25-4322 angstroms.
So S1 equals 11.98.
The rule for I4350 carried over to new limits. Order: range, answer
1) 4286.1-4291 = 8.67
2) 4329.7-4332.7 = 12.2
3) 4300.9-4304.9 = 7.66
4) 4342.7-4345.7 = 10.8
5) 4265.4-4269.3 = 10.6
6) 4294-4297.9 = 8.67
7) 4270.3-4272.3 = 8.49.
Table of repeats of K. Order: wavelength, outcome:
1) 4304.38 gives 7.677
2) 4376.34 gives 11.34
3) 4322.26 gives 10.14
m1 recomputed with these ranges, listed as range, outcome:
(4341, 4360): 12.41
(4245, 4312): 11.27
